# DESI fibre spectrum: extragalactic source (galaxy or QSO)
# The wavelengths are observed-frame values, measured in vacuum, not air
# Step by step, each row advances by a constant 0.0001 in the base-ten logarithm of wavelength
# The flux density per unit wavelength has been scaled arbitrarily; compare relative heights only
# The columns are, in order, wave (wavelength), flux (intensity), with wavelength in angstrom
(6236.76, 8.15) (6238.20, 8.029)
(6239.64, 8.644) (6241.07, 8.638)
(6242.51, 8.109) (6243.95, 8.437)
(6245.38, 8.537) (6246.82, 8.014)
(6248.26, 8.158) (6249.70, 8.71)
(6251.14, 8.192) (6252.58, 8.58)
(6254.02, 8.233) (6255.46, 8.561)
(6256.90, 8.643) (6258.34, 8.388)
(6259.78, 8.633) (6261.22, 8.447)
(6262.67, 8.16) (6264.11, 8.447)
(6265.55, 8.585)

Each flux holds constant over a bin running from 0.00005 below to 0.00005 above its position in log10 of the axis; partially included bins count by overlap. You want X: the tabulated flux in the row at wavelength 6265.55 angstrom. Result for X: 8.585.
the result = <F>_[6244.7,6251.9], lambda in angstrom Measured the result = 8.32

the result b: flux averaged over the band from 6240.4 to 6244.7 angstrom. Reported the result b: 8.4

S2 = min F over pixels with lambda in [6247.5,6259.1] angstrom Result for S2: 8.158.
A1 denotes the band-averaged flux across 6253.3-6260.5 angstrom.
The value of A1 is 8.5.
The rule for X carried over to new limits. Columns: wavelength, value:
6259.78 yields 8.633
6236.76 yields 8.15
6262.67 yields 8.16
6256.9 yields 8.643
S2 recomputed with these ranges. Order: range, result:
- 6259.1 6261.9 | 8.447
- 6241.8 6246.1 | 8.109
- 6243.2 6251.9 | 8.014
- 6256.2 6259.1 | 8.388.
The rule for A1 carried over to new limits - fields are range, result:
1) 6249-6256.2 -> 8.45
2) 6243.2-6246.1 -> 8.5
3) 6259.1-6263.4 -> 8.4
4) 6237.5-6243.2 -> 8.36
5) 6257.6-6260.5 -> 8.52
